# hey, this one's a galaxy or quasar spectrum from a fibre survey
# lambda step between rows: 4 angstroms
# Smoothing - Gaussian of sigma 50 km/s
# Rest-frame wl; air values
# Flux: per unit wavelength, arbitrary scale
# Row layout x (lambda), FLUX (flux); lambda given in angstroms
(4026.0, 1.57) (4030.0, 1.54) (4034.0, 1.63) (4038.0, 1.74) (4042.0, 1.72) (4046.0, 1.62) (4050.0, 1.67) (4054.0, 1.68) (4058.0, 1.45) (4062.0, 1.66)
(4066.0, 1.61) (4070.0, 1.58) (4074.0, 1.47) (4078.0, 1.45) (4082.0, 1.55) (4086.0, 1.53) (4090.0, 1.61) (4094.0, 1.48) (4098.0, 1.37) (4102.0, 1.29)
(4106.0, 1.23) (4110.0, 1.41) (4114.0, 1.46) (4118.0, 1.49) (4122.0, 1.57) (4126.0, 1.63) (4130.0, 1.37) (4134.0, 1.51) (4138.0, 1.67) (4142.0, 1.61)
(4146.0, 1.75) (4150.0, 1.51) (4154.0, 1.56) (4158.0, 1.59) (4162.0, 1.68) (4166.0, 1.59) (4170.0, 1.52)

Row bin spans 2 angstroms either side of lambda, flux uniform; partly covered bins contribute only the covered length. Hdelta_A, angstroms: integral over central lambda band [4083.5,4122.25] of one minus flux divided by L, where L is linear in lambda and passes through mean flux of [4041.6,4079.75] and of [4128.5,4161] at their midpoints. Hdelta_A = 3.5 angstroms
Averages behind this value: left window 1.59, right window 1.58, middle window 1.44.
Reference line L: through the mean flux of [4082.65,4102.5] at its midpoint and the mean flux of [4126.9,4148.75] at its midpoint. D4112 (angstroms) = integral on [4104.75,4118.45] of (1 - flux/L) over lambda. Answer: 1.12 angstroms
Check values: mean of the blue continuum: 1.47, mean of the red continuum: 1.58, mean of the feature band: 1.4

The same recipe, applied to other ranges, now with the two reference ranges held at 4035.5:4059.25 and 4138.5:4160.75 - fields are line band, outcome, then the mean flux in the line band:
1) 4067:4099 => 2.5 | 1.51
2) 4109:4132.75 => 1.9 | 1.49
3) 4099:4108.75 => 2.1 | 1.28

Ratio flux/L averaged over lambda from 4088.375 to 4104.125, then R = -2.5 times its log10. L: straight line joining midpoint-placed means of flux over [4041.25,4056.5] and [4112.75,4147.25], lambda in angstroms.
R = 0.12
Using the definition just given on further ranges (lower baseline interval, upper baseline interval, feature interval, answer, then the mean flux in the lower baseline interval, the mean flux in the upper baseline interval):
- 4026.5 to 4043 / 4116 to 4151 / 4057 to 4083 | 0.05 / 1.65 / 1.57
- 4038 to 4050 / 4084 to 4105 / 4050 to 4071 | 0.00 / 1.68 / 1.45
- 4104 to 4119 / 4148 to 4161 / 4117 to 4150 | -0.07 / 1.39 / 1.56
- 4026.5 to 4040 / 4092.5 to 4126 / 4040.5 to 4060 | -0.03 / 1.63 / 1.42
